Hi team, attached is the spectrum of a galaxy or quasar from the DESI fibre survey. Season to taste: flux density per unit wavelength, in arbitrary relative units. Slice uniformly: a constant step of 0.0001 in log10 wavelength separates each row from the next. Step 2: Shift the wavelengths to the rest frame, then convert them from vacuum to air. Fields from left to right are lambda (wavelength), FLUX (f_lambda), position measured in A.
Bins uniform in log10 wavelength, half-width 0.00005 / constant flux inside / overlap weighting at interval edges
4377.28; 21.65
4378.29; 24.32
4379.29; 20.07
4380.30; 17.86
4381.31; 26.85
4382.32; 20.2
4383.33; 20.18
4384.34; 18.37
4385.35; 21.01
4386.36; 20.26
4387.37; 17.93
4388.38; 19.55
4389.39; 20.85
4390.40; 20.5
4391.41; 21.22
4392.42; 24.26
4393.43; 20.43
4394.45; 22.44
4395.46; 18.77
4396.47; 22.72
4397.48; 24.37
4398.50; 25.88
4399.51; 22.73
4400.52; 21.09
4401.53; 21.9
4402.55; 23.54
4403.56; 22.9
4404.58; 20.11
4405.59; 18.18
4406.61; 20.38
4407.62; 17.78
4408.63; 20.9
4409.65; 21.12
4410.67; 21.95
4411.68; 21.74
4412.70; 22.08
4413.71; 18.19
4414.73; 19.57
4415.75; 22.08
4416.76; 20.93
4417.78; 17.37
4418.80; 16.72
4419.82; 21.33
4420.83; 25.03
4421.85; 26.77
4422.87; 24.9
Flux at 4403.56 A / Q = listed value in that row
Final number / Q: 22.9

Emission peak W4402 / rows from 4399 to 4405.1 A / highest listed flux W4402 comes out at 23.54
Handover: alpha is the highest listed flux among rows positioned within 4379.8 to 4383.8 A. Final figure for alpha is 26.85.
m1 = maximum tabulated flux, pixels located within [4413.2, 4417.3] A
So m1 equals 22.08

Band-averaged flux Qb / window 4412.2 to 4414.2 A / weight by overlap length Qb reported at 20.2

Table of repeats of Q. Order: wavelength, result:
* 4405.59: 18.18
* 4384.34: 18.37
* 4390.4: 20.5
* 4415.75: 22.08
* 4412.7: 22.08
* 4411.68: 21.74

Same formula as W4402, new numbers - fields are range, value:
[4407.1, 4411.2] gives 21.95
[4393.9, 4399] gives 25.88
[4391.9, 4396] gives 24.26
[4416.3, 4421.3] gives 25.03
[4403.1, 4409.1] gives 22.9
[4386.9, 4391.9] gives 21.22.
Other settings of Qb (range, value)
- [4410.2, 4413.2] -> 21.9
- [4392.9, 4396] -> 20.6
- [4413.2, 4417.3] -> 20.2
